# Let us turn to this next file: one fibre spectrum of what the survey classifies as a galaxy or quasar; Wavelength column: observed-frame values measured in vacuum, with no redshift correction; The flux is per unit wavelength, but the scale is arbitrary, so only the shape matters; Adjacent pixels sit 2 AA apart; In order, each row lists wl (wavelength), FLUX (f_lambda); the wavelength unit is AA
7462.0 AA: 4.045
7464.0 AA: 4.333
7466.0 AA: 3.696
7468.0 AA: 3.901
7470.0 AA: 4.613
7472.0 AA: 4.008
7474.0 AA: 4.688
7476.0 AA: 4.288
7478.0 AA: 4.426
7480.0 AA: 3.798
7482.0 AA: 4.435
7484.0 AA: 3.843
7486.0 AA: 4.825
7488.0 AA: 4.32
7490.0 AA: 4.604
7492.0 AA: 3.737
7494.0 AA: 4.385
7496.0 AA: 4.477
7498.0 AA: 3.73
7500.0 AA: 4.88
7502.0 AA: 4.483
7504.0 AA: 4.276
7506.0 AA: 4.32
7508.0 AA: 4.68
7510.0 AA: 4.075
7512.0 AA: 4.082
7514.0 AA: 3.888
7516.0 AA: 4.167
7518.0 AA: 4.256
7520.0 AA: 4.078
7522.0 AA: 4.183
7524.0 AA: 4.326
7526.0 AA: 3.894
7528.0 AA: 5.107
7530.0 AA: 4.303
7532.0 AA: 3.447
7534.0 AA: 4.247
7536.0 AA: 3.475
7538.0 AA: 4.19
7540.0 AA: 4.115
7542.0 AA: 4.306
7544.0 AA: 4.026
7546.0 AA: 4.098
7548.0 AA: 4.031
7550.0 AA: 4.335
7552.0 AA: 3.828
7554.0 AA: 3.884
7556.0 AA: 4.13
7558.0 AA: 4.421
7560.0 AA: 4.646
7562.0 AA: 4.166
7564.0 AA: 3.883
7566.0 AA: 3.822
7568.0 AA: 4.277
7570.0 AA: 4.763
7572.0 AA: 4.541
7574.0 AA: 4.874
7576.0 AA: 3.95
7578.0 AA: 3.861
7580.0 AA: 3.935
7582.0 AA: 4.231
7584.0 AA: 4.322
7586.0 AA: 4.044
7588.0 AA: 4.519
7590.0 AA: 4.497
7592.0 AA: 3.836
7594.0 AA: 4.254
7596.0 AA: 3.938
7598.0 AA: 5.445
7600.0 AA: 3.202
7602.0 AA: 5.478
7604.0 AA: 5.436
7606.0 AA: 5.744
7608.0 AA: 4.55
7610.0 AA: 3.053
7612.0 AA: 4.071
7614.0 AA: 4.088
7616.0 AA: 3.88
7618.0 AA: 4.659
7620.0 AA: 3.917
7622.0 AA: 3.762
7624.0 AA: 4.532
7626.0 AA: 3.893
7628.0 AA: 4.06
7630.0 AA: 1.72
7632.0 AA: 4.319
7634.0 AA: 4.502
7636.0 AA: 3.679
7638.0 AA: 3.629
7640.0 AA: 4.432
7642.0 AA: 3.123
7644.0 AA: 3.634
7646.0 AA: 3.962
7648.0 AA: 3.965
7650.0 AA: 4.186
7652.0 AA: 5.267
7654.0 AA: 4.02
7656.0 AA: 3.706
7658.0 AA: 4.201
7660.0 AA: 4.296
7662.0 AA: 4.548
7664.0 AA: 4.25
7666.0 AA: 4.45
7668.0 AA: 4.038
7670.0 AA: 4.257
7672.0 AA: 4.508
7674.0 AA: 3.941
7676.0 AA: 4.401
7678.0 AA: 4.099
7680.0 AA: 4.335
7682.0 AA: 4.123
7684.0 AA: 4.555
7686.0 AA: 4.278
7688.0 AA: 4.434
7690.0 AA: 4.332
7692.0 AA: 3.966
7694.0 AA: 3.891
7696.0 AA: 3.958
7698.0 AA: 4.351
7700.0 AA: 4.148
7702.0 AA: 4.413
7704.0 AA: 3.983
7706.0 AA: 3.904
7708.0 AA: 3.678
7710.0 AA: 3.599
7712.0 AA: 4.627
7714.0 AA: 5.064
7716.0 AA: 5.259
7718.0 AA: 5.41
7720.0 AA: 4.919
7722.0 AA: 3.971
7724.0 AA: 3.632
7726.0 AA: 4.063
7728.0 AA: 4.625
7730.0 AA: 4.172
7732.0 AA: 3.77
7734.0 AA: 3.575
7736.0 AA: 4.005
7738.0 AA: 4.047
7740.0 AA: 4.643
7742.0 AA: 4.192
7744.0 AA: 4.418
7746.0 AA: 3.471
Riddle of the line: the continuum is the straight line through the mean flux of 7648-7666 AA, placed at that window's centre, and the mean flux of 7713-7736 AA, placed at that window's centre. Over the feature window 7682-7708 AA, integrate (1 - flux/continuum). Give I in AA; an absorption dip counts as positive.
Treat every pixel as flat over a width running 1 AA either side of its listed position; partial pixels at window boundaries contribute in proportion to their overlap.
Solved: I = 1.1 AA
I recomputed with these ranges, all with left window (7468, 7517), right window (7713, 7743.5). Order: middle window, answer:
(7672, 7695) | 0.6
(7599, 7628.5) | 0.2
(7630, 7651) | 2.4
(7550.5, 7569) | 0.8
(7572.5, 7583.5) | 0.3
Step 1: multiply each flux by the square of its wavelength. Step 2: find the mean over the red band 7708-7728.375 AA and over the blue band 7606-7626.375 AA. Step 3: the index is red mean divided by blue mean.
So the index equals 1.11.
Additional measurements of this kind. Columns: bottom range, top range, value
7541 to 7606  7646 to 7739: 1.02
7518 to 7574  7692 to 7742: 1.06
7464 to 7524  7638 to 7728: 1.05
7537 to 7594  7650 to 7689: 1.05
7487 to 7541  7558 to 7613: 1.05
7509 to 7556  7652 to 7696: 1.07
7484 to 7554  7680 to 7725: 1.07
